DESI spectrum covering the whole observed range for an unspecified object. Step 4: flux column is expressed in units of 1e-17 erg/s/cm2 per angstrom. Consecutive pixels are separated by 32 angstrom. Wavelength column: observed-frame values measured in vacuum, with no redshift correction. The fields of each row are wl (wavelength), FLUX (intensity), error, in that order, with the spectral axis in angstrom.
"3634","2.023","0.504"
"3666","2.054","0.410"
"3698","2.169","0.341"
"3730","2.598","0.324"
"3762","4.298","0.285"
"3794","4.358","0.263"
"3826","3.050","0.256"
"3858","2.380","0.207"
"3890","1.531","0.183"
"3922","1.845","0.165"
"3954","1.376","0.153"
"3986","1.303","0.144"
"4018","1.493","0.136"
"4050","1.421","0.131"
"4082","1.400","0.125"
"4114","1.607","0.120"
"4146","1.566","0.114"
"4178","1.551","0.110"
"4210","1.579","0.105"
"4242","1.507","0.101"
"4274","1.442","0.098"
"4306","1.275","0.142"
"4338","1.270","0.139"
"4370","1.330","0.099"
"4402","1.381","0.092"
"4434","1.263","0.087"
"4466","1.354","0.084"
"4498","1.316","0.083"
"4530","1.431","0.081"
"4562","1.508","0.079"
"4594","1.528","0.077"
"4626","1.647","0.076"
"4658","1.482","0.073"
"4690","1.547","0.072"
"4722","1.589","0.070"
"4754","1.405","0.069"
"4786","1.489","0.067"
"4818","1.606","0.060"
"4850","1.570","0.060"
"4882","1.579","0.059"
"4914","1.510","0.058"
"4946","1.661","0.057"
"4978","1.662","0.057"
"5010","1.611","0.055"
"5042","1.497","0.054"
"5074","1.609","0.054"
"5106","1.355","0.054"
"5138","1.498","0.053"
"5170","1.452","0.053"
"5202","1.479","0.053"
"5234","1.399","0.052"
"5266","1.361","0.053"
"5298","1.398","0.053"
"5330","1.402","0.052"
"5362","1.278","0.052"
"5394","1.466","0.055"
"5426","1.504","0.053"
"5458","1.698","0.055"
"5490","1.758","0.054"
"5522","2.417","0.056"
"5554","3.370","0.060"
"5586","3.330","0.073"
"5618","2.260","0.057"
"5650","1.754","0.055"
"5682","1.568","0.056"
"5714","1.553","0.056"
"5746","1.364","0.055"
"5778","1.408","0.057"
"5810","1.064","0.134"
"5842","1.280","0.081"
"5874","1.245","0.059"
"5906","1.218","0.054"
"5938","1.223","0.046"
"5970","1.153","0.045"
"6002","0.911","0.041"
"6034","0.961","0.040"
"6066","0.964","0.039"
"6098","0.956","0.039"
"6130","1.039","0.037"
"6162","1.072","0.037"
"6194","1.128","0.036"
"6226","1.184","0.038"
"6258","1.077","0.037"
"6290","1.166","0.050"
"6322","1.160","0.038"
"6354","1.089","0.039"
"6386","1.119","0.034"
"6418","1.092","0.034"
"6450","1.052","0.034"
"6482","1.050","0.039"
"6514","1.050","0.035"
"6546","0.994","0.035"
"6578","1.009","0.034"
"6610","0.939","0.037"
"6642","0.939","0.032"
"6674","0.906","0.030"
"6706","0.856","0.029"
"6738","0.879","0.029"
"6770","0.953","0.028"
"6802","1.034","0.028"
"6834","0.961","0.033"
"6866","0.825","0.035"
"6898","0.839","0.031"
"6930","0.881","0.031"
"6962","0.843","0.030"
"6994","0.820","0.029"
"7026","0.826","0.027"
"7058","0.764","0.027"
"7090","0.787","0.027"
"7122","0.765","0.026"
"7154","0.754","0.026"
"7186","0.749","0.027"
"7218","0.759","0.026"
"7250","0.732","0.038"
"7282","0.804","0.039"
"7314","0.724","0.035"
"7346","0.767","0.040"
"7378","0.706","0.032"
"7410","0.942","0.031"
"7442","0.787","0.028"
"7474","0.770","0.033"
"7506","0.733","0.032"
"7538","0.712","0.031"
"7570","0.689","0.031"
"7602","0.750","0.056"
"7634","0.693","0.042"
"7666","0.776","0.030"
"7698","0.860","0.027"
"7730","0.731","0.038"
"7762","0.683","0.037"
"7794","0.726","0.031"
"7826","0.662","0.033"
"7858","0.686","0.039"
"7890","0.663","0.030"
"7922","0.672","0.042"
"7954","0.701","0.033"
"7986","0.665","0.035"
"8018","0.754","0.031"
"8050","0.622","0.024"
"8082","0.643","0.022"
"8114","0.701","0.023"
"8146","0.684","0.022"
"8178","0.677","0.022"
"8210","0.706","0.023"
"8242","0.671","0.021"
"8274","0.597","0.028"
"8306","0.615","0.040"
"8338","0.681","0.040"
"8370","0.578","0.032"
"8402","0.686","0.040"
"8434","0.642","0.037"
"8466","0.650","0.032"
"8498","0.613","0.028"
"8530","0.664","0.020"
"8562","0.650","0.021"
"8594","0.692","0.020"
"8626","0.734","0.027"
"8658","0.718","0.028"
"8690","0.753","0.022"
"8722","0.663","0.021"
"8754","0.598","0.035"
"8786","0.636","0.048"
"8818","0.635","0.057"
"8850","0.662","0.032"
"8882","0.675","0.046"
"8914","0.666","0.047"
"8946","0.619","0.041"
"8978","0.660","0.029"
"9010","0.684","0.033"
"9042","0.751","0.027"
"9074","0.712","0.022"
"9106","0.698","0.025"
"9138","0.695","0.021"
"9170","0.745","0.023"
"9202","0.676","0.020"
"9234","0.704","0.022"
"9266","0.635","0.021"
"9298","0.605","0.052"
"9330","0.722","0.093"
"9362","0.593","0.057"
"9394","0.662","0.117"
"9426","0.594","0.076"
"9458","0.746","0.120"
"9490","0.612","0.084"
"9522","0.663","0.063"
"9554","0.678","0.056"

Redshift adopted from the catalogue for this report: 0.990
